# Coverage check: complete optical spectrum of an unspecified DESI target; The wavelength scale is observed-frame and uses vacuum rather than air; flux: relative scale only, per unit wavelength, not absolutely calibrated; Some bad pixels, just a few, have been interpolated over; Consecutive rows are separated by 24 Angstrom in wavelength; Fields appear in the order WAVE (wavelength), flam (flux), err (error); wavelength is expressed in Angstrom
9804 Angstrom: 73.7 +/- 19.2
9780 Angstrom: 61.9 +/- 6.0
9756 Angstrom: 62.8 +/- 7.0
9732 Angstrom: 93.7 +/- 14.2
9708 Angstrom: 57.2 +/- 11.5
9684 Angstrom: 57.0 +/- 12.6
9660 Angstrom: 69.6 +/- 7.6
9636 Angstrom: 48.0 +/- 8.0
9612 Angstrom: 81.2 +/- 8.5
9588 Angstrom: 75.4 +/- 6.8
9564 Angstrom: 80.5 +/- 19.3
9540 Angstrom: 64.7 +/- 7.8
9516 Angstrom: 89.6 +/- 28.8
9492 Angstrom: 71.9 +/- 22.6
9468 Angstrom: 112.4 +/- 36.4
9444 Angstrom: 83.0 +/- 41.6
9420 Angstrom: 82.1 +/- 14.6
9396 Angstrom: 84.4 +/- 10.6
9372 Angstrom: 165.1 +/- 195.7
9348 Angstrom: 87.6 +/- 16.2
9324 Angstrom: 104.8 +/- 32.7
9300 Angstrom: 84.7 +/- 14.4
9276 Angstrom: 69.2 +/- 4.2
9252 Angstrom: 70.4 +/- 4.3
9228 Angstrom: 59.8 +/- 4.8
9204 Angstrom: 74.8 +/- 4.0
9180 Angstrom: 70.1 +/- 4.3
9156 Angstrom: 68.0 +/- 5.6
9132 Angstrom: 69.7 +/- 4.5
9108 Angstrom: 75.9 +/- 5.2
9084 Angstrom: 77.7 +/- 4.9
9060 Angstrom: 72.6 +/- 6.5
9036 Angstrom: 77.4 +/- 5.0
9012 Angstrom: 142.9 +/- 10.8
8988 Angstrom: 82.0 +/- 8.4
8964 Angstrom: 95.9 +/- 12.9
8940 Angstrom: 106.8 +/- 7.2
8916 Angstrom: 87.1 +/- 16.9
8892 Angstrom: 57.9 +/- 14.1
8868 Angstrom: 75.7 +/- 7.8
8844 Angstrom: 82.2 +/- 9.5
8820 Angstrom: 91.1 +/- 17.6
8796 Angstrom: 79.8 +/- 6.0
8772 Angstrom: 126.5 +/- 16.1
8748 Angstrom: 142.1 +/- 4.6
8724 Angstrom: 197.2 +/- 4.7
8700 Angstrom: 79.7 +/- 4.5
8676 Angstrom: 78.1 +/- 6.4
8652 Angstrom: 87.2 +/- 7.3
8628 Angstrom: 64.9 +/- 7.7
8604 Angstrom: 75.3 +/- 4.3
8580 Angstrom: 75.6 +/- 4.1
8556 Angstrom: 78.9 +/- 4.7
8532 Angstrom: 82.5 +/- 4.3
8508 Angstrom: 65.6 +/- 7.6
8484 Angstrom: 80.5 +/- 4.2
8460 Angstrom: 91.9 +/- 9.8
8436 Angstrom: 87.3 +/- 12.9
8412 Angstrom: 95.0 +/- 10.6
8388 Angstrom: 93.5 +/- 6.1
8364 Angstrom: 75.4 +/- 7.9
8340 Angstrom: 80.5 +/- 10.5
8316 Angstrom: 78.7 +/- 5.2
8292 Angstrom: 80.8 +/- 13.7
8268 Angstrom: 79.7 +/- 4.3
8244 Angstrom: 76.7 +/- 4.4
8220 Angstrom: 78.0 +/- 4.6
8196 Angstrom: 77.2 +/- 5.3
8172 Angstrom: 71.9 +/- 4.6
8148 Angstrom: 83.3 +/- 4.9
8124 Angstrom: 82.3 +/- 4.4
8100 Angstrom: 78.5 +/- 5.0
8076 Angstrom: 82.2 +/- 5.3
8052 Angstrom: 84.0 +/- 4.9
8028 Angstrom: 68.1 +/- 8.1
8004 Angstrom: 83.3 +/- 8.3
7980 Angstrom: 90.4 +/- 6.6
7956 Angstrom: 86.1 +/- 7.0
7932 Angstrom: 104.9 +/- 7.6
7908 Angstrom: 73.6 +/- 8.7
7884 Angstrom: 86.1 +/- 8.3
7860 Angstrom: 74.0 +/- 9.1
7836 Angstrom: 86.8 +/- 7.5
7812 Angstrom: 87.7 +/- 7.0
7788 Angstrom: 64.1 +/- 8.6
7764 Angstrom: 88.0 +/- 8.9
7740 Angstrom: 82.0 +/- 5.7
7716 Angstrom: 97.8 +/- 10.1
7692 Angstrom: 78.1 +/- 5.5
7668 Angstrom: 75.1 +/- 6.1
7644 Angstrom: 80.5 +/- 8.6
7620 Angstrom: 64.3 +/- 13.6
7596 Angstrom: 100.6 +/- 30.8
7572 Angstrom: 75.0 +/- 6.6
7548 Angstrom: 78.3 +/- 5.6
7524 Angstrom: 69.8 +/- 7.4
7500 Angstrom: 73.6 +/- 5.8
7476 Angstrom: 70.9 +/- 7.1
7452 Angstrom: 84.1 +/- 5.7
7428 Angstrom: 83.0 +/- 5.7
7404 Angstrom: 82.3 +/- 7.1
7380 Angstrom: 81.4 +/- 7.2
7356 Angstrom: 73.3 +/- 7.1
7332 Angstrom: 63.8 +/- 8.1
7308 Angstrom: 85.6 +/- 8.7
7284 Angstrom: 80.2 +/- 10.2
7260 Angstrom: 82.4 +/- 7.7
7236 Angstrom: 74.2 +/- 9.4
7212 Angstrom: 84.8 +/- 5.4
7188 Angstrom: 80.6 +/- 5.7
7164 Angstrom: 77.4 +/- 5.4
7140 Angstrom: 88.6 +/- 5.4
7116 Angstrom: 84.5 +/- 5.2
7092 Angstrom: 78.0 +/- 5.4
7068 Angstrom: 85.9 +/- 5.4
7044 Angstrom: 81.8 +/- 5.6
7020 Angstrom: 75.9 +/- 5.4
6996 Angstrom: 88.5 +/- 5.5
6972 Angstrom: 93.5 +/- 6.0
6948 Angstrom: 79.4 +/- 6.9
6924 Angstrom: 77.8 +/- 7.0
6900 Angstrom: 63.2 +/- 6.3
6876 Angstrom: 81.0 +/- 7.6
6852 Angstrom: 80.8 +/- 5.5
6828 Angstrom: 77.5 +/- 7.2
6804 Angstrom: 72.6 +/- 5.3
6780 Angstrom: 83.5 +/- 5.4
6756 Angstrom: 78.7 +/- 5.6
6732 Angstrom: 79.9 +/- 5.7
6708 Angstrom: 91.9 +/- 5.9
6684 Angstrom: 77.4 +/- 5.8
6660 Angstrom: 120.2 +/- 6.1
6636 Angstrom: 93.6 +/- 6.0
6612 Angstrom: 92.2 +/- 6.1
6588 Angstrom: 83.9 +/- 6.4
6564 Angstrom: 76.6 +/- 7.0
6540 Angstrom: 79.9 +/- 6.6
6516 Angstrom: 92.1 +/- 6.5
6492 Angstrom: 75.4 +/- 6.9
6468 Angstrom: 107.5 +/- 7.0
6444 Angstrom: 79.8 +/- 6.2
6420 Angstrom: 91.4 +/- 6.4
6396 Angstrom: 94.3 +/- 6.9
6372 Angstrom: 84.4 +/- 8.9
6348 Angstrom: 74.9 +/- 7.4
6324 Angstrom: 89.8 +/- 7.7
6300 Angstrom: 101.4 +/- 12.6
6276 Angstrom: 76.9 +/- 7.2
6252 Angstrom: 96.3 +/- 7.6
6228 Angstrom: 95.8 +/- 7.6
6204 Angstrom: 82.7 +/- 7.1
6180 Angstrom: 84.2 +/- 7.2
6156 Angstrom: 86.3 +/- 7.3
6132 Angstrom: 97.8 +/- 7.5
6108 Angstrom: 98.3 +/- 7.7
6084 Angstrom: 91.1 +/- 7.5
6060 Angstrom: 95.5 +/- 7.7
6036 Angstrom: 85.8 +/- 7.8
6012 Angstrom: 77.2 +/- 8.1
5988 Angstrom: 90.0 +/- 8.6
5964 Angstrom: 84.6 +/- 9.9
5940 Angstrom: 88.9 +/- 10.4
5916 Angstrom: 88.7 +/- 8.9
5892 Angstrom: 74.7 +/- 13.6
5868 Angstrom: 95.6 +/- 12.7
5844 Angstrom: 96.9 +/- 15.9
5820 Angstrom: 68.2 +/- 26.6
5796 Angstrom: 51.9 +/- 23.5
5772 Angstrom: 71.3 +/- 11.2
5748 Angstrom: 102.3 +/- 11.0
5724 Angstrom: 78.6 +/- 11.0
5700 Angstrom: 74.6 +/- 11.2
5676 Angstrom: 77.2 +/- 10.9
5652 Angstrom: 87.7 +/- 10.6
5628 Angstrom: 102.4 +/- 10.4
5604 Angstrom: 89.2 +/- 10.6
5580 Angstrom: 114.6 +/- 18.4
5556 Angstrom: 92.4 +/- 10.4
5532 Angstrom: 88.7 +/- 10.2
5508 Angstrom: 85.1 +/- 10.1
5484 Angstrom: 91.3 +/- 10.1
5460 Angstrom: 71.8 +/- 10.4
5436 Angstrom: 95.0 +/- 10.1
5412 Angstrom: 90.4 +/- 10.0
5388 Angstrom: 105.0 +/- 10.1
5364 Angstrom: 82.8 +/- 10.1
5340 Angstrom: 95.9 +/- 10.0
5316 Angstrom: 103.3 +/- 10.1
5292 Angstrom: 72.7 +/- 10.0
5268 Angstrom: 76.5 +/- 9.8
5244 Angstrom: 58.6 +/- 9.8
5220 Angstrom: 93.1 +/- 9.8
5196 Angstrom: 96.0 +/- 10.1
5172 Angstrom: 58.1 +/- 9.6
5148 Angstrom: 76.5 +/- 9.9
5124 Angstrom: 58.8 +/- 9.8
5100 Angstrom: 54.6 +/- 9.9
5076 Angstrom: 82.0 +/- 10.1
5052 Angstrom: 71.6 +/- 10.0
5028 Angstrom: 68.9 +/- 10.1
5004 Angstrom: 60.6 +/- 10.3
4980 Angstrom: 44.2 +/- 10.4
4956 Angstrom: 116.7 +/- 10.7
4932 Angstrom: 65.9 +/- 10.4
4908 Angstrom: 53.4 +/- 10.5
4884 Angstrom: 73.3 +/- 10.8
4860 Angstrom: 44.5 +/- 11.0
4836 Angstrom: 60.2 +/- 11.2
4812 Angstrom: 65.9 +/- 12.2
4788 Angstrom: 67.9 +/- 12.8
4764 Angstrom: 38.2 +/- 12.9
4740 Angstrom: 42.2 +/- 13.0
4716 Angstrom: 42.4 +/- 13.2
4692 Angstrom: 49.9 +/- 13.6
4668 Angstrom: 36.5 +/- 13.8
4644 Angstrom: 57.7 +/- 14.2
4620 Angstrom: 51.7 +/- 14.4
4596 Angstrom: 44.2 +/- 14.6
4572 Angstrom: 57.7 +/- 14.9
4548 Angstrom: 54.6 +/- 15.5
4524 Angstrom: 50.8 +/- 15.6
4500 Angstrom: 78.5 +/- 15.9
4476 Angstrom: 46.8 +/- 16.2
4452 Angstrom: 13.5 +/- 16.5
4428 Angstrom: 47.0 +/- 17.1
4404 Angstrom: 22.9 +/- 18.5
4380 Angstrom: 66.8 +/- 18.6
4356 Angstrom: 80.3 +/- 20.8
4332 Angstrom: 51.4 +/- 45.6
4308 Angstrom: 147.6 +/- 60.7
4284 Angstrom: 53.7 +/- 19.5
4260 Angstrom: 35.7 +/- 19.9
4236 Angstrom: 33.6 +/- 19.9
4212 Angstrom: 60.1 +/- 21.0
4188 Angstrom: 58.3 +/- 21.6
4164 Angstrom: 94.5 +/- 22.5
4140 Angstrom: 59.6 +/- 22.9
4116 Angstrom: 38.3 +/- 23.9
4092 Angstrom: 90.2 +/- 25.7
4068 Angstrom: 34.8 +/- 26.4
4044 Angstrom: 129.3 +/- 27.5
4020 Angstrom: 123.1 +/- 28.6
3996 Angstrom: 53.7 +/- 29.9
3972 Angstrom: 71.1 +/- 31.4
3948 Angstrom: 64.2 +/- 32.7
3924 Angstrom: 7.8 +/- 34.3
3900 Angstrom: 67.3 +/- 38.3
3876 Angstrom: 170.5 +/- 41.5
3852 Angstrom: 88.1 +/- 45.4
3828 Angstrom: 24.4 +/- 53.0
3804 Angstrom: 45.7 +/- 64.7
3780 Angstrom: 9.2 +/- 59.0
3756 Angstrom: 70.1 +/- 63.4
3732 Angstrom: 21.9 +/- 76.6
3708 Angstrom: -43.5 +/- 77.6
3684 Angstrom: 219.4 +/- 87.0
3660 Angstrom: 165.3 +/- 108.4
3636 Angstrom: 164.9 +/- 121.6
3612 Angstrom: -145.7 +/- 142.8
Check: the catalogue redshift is 0.331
